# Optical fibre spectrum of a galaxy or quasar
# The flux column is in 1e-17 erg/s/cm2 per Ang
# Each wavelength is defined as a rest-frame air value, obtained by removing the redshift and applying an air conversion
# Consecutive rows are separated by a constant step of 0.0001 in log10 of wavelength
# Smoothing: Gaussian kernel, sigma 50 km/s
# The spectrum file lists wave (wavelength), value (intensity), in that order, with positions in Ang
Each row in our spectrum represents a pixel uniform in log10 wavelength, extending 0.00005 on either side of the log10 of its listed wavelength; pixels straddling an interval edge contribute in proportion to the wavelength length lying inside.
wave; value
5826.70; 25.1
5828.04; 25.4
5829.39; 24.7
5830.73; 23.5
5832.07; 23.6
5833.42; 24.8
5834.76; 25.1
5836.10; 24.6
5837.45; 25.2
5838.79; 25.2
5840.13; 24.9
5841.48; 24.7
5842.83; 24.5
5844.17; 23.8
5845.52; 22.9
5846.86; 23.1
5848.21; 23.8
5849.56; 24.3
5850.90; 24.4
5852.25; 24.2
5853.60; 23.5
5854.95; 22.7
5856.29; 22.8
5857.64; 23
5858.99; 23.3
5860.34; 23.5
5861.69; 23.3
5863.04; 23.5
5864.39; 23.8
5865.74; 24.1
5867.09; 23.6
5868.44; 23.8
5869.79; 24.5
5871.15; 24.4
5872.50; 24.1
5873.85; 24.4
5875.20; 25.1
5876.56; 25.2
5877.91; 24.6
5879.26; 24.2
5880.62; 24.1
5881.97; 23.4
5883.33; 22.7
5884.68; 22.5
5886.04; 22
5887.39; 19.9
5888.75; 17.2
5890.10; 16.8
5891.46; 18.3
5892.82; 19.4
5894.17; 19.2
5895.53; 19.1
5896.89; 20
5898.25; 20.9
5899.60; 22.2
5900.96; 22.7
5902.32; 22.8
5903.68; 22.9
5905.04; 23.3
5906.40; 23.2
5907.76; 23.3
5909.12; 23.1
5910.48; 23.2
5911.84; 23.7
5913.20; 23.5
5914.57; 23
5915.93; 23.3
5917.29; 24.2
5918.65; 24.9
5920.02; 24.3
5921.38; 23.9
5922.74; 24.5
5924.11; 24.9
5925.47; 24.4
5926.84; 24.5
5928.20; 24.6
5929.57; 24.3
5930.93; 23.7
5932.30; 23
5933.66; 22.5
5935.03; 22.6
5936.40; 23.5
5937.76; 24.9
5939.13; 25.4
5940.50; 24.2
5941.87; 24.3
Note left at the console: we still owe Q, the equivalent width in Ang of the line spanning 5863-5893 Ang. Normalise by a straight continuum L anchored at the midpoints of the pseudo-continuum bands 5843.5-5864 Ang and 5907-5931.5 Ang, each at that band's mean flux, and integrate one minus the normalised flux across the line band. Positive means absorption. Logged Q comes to 1.2 Ang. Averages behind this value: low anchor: 23.5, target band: 22.7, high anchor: 24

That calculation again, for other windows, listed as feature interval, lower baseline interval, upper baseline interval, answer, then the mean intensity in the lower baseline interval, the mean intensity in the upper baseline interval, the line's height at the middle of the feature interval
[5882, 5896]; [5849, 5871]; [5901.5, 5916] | 2.09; 23.7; 23.2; 23.4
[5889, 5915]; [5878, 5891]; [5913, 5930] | 1.46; 21.5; 24.2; 22.8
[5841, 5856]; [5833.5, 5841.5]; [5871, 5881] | 0.65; 25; 24.5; 24.8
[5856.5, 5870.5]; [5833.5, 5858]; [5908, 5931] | 0.26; 24.1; 24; 24.1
